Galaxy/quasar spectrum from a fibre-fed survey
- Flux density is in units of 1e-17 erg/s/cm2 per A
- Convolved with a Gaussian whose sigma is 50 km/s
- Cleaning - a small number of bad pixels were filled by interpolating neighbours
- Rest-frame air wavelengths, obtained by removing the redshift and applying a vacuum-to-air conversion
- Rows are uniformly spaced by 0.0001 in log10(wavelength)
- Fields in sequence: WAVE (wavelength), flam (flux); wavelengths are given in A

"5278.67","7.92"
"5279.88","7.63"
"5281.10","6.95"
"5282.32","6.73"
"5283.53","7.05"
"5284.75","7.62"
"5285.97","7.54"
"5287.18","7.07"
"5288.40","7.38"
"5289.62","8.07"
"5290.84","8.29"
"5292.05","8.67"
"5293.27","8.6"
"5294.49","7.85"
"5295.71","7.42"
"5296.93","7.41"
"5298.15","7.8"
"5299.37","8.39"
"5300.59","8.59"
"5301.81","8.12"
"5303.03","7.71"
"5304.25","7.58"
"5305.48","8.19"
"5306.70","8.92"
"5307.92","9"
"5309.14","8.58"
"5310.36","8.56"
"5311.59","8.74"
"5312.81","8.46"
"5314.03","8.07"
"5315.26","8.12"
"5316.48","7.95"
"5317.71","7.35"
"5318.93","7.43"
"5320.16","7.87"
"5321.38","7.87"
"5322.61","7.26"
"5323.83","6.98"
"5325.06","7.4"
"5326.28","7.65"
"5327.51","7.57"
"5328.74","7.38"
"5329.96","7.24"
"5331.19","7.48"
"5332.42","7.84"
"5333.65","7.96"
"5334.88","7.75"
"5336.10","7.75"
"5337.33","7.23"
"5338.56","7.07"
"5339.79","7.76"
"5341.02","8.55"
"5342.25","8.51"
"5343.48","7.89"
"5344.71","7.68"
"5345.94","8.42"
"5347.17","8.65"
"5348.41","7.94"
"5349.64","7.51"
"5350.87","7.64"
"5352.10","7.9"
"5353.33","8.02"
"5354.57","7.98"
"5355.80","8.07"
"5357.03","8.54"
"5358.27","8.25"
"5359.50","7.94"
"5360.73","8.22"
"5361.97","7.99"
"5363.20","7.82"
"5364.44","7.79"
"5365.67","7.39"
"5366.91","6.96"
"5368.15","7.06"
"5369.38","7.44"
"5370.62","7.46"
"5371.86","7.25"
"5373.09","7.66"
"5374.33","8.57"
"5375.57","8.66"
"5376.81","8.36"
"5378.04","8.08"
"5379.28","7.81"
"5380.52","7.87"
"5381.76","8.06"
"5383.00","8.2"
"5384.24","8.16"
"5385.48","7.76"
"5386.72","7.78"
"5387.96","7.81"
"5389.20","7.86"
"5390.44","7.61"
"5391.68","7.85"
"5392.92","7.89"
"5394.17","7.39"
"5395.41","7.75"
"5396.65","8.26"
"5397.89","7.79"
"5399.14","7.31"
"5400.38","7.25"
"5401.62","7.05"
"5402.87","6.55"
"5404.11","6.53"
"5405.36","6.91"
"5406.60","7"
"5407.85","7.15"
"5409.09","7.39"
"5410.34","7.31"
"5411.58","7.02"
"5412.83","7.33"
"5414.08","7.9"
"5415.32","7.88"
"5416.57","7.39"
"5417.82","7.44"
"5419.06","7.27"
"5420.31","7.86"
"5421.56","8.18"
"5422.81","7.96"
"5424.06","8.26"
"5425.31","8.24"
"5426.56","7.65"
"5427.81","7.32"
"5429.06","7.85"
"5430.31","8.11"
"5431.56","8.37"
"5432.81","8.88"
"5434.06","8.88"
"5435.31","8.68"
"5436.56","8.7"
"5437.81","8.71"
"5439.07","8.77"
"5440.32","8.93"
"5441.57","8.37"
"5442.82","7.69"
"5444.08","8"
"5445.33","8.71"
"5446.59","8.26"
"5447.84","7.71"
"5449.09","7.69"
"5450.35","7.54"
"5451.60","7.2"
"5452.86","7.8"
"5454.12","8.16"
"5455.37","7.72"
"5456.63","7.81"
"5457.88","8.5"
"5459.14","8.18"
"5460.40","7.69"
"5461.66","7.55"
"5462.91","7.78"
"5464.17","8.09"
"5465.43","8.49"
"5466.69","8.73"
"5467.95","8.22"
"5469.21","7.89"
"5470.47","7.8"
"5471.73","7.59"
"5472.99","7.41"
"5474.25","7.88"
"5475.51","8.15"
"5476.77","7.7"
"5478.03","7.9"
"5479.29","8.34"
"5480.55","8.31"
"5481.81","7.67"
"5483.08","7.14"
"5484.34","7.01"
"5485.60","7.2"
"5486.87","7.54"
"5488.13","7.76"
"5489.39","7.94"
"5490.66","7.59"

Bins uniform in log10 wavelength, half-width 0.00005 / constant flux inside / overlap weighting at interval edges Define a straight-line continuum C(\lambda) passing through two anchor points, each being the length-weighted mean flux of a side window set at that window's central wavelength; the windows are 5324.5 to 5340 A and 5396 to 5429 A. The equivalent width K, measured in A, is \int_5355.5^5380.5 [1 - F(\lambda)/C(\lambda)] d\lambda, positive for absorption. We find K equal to -1.2 A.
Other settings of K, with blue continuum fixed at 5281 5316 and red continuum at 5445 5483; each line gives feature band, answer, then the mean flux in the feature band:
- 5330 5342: 0.41 A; 7.71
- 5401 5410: 1.13 A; 6.95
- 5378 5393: 0.12 A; 7.9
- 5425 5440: -0.79 A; 8.36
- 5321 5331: 0.72 A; 7.41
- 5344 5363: -0.16 A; 8.05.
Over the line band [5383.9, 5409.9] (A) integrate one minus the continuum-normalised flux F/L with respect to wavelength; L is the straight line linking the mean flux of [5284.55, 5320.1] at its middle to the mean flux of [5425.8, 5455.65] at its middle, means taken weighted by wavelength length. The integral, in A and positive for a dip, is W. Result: 2.1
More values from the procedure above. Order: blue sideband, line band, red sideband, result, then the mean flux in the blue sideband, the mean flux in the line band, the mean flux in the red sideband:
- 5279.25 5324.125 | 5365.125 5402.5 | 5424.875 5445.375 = 2.0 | 7.89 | 7.74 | 8.34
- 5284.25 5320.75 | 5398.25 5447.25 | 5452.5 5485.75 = 0.7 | 8.05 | 7.82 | 7.89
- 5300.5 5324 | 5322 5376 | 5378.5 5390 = 1.5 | 8.08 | 7.77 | 7.92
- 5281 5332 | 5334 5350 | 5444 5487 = -0.1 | 7.84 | 7.91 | 7.87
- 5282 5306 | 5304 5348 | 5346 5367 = -0.1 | 7.82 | 7.91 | 7.95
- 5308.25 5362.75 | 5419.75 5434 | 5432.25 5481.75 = -0.1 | 7.89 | 8.09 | 8.11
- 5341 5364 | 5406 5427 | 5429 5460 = 1.5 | 8.06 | 7.6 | 8.21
